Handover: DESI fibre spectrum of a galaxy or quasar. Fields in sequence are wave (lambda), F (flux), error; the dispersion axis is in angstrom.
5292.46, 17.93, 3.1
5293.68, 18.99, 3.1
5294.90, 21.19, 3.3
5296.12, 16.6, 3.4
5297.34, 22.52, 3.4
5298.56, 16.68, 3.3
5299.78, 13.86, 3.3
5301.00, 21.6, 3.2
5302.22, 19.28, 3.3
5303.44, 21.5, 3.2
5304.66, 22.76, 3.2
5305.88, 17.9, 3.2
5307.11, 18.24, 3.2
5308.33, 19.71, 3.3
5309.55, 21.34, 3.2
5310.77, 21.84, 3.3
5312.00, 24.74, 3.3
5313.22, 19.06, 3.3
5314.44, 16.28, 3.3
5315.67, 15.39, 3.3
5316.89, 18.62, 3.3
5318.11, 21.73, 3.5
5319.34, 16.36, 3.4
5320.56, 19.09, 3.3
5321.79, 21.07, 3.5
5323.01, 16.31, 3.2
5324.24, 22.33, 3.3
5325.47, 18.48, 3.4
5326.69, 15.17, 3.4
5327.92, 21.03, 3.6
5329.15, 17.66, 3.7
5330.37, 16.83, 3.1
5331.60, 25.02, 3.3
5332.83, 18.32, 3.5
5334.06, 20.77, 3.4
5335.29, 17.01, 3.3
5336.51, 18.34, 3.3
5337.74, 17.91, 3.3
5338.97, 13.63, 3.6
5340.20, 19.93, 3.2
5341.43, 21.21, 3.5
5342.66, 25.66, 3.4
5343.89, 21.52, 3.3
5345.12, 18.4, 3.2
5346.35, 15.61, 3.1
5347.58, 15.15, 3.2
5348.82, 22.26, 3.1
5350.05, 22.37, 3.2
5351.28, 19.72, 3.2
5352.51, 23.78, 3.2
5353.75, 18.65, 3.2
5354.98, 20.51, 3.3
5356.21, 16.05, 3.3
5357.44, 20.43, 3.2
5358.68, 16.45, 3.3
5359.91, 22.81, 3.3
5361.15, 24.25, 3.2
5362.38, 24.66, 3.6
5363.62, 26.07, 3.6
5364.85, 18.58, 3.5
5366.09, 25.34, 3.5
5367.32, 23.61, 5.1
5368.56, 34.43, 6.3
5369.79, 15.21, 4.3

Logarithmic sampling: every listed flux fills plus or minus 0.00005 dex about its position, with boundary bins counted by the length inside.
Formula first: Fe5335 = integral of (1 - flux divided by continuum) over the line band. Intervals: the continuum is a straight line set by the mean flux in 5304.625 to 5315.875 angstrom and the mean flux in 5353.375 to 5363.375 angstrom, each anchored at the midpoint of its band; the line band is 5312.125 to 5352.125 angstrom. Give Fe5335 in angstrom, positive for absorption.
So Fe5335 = 2.1 angstrom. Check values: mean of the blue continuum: 19.7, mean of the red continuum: 20.7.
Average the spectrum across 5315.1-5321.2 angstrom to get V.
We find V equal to 18.3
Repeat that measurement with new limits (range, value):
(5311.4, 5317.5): 18.8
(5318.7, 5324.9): 19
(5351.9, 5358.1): 19.8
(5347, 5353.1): 20.7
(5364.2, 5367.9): 22.6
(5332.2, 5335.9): 18.7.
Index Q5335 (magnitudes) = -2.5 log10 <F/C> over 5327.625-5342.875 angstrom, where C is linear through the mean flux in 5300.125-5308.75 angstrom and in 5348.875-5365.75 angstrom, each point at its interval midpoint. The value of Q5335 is 0.08 mag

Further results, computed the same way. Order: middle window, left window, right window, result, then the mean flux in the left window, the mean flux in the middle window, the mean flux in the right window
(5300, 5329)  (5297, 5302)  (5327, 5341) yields -0.05 mag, 18.5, 19.4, 18.7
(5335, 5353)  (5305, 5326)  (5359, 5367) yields 0.12 mag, 19.4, 19.5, 23.4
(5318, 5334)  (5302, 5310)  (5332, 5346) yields 0.03 mag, 20.1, 19.2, 19.4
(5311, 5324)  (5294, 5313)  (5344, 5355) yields 0.05 mag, 19.9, 19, 19.6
